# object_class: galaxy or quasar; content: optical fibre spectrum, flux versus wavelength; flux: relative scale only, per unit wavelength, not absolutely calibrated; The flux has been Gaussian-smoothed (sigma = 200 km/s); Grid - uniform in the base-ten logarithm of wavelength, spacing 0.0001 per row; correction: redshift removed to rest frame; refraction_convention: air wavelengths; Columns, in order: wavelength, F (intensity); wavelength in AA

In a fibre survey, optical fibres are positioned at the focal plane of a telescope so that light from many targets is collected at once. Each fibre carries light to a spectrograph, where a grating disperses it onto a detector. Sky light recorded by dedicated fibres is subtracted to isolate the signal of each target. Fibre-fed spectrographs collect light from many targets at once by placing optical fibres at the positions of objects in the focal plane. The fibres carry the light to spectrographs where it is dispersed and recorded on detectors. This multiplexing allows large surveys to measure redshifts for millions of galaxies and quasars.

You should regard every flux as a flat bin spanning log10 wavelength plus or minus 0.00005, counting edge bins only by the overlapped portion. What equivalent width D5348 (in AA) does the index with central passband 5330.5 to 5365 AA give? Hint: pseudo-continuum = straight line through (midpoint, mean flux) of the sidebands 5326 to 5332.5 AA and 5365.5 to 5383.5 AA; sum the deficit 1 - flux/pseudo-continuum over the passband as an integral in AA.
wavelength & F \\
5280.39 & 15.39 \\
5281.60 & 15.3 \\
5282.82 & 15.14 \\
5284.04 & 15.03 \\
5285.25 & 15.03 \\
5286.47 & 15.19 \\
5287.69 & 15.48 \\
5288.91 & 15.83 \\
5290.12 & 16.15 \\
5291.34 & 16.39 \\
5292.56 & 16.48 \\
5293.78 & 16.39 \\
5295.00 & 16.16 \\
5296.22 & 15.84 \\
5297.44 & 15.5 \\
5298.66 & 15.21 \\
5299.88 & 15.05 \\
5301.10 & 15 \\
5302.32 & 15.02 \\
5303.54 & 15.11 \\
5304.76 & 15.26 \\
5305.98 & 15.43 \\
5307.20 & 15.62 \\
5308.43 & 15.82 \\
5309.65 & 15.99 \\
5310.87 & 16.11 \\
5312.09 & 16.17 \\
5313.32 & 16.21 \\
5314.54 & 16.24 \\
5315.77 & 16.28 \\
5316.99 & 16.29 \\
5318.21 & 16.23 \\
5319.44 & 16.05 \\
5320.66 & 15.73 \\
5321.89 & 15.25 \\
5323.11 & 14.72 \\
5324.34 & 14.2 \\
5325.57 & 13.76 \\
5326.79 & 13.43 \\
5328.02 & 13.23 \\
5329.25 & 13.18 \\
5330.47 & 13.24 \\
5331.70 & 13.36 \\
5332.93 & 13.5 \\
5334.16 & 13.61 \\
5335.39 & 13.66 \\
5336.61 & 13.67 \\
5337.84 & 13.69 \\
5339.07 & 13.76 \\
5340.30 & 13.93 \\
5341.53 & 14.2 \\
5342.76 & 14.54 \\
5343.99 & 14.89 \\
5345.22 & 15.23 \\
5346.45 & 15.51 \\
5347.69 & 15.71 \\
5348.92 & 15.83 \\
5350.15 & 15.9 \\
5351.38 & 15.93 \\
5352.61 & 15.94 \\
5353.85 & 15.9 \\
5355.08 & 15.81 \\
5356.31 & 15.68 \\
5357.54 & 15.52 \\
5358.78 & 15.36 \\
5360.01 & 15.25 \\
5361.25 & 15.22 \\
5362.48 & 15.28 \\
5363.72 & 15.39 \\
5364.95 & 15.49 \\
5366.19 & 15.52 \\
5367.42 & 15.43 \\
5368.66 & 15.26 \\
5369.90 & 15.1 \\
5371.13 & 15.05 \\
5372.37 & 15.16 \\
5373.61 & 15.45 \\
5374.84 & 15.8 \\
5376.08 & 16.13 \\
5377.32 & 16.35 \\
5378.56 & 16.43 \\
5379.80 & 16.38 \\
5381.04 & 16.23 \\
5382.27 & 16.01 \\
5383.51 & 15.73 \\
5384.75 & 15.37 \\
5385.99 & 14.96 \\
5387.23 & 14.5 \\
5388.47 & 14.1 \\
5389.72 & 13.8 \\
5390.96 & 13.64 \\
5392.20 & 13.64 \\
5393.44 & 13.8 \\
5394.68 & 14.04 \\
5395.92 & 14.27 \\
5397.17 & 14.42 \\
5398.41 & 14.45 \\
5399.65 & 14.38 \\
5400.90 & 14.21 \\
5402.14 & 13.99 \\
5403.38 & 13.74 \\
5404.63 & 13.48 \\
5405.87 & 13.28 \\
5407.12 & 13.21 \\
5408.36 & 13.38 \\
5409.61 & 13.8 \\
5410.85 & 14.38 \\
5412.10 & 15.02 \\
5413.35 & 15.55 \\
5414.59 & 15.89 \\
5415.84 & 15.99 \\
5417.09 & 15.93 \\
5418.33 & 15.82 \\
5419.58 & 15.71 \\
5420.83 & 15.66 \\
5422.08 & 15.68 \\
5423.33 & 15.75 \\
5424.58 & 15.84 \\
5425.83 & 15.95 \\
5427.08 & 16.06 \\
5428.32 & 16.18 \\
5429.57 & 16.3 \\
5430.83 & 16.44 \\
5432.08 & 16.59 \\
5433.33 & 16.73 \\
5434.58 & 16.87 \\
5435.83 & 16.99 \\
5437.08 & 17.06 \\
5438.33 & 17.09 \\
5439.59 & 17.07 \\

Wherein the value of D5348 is -1.4 AA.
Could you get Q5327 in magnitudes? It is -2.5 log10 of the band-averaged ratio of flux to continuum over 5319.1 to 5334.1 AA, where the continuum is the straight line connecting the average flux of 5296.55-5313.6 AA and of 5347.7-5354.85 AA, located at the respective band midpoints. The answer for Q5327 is 0.12 mag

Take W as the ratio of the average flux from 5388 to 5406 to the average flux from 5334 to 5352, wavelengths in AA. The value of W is 0.95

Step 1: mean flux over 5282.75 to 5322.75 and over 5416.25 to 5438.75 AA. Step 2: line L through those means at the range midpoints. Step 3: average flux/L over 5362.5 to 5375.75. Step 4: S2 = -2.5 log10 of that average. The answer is 0.04 mag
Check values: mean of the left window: 15.7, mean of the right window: 16.3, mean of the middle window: 15.4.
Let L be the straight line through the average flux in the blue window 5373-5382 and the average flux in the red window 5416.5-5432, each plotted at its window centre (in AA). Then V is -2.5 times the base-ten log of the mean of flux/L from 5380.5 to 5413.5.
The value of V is 0.12 mag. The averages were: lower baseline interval 16.1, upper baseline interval 16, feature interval 14.3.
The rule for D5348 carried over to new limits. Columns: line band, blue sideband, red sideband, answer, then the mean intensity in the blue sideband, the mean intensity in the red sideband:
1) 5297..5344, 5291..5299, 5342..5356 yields 2.9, 16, 15.6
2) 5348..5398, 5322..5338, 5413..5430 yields -1.9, 13.7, 15.9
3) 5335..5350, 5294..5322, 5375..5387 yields 1.1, 15.7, 15.9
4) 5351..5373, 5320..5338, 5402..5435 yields -1.6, 13.9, 15.3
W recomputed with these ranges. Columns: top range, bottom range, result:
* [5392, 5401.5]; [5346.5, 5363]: 0.91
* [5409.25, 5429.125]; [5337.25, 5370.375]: 1.02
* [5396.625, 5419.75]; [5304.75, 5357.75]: 0.97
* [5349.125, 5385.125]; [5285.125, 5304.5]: 1.00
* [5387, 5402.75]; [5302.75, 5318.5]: 0.89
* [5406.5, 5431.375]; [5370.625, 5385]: 0.97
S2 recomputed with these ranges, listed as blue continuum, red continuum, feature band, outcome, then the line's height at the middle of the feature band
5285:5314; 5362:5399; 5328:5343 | 0.13 mag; 15.4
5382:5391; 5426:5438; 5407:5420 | 0.06 mag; 15.8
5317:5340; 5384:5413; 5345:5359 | -0.11 mag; 14.2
